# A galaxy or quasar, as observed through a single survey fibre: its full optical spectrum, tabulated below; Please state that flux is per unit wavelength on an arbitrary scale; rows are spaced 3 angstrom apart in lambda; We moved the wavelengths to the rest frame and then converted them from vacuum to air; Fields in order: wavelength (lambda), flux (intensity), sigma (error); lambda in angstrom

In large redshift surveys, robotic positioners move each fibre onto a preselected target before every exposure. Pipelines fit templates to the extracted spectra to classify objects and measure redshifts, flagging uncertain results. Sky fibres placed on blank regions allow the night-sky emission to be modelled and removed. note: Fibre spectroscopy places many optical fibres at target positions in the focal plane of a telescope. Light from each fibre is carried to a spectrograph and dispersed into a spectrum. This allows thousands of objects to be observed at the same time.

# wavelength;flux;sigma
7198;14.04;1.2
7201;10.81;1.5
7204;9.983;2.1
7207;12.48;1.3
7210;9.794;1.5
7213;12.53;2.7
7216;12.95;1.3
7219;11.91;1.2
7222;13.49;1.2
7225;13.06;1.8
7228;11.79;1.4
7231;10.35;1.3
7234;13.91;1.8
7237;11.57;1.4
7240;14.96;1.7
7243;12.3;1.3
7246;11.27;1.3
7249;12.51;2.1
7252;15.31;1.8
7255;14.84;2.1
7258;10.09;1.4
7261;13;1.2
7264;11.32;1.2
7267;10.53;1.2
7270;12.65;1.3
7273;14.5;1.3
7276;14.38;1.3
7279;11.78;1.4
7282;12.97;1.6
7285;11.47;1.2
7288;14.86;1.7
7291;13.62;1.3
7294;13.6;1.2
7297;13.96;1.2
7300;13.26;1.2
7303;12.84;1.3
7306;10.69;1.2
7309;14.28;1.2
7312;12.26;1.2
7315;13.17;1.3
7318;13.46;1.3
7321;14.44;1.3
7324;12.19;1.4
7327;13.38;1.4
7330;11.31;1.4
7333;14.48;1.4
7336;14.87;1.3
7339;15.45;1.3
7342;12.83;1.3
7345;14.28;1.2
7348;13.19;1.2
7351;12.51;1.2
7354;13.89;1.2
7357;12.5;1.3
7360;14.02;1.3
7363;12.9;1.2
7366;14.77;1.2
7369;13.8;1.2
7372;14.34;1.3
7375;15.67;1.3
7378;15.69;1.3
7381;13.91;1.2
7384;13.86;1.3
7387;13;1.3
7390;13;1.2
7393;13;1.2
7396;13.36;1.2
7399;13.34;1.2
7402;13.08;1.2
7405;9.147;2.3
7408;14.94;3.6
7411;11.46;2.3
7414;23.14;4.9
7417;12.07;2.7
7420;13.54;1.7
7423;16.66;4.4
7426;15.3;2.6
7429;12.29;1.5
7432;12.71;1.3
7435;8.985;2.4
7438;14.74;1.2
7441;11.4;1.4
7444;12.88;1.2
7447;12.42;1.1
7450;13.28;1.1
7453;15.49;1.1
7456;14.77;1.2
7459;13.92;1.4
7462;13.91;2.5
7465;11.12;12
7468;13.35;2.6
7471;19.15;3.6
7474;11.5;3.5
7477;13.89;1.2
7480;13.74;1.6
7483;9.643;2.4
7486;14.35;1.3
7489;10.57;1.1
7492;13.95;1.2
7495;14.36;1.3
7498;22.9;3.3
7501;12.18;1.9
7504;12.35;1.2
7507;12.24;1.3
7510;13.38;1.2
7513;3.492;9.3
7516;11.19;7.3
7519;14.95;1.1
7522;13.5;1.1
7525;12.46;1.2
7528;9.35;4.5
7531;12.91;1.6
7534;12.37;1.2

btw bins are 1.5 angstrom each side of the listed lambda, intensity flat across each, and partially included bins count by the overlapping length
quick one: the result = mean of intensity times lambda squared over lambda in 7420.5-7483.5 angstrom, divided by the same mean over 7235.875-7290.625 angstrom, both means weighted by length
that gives 1.1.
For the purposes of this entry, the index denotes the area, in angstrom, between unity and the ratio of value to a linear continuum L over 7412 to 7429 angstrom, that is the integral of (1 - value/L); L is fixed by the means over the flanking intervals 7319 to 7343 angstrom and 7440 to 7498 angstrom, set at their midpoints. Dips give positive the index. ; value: -2.5 angstrom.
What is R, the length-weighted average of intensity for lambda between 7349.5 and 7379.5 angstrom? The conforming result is 14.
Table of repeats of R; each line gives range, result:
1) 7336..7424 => 13.9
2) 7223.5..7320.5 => 12.8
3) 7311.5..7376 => 13.6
